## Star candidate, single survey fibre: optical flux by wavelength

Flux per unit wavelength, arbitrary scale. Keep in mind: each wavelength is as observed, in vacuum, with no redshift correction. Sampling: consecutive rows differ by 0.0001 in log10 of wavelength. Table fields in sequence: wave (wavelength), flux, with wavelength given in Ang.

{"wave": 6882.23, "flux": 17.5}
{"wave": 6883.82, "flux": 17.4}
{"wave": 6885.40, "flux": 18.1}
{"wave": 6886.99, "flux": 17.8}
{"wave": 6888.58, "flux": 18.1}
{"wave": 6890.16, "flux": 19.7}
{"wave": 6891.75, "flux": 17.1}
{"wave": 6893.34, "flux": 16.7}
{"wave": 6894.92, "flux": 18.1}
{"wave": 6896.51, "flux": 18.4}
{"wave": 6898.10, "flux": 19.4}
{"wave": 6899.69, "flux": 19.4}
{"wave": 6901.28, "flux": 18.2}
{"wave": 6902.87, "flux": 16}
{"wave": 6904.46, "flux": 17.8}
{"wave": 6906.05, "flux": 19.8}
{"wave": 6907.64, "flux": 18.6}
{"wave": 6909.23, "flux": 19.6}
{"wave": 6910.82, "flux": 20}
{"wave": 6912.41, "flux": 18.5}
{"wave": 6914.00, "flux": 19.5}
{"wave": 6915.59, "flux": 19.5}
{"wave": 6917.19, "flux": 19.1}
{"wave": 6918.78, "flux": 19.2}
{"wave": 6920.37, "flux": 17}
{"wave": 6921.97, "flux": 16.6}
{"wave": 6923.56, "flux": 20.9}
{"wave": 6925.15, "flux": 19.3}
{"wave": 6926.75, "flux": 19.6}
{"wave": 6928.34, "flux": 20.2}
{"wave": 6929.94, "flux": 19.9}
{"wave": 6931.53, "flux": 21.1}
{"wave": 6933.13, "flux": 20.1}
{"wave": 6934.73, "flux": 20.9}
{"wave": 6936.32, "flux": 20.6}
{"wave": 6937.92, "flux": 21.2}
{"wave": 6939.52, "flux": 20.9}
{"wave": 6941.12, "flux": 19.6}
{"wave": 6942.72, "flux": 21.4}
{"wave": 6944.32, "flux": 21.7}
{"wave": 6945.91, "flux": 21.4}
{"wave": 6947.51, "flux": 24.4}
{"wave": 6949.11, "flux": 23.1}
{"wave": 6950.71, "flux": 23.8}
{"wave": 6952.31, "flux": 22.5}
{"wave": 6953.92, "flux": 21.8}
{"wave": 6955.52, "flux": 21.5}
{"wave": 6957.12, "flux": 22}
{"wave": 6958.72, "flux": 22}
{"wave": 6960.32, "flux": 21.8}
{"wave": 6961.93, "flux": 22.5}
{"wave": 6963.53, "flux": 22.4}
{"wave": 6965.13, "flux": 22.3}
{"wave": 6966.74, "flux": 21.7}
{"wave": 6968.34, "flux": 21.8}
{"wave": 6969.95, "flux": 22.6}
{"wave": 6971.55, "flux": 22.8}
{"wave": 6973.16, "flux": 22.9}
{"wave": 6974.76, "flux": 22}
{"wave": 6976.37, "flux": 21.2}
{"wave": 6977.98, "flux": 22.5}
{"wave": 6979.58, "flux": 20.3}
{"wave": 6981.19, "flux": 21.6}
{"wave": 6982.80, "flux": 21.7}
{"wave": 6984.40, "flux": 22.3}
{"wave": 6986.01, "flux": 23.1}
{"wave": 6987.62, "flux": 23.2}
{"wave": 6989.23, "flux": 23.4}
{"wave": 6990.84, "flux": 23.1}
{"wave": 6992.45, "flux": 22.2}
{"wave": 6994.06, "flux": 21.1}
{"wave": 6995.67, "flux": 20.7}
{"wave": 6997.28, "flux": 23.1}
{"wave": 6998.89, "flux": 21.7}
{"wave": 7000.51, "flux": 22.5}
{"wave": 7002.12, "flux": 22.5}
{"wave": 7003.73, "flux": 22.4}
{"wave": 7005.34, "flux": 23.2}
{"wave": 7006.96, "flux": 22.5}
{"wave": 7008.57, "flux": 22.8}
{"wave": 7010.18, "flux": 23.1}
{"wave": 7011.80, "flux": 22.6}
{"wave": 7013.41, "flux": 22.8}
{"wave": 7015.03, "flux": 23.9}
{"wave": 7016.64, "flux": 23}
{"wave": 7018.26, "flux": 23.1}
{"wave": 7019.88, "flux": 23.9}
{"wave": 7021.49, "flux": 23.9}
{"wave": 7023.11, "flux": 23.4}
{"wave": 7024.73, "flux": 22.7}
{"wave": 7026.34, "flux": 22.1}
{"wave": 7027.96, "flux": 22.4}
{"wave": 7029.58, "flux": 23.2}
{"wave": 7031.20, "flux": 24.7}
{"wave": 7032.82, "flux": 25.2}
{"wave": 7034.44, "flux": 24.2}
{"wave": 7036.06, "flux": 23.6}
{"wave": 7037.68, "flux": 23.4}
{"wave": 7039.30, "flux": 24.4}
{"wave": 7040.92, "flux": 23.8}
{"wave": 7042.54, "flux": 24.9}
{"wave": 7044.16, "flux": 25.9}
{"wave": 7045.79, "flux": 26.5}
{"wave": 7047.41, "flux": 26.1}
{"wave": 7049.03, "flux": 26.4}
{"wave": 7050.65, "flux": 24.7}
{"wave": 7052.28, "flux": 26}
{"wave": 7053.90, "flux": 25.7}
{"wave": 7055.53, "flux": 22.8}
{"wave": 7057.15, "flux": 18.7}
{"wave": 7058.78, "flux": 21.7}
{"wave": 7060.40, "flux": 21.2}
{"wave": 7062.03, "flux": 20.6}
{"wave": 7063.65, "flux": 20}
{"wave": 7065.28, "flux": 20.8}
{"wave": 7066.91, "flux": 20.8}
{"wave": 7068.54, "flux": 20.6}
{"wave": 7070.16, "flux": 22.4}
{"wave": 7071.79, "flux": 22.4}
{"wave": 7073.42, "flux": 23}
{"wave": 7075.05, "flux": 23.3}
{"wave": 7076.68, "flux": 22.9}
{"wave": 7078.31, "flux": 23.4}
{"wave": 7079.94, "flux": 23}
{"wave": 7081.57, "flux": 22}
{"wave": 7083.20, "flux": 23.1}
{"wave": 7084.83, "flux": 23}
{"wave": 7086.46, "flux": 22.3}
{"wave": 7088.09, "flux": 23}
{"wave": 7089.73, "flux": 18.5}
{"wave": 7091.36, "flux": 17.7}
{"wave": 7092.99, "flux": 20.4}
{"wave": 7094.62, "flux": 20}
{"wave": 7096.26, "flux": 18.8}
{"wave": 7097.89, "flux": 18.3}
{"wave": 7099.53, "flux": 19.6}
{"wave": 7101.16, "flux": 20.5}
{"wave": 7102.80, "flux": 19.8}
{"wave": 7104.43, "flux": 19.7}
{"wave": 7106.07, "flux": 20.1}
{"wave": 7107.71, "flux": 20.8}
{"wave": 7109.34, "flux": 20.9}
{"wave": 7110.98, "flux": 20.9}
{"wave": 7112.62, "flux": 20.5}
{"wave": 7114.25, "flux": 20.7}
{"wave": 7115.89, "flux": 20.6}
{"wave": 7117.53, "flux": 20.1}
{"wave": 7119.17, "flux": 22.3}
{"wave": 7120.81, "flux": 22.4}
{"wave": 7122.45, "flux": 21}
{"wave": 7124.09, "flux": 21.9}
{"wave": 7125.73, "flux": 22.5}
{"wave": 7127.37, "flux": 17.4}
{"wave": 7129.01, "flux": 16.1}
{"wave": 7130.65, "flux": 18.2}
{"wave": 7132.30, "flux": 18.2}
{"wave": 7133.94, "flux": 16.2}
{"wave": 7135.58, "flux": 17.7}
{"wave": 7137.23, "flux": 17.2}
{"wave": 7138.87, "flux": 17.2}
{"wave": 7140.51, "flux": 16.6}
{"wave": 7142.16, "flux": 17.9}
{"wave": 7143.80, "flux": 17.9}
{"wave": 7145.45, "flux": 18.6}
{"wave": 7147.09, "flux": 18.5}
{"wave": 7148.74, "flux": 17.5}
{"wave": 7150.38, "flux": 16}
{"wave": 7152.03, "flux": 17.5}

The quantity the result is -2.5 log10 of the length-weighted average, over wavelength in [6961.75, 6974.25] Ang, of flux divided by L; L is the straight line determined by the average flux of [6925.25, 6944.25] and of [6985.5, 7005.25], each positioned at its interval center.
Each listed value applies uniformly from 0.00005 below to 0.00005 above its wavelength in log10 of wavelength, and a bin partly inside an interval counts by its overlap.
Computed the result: -0.04 mag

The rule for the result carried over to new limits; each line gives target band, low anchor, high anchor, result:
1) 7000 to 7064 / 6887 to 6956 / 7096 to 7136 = -0.18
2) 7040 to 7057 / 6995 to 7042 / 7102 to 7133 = -0.13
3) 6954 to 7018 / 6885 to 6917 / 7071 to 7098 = -0.12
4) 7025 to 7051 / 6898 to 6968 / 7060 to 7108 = -0.17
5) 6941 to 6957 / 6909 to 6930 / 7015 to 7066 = -0.10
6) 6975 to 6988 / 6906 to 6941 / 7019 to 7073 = -0.03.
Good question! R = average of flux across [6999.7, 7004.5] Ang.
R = 22.5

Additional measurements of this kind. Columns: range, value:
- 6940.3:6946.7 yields 21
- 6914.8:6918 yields 19.3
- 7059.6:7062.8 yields 20.9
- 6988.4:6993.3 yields 22.9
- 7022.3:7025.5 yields 23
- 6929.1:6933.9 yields 20.4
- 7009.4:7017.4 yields 23.1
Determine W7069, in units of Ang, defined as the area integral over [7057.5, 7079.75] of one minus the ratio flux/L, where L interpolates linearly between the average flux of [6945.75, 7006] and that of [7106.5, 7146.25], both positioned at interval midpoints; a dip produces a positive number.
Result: -1.4 Ang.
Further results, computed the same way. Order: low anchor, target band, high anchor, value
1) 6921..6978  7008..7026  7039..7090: -0.7 Ang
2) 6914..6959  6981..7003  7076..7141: -1.9 Ang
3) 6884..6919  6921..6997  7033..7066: -4.1 Ang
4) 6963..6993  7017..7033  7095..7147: -1.6 Ang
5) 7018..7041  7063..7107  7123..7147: -0.7 Ang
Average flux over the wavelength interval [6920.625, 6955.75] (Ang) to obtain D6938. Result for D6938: 21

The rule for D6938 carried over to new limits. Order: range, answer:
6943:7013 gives 22.3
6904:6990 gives 21.1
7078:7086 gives 22.9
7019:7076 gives 23.3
